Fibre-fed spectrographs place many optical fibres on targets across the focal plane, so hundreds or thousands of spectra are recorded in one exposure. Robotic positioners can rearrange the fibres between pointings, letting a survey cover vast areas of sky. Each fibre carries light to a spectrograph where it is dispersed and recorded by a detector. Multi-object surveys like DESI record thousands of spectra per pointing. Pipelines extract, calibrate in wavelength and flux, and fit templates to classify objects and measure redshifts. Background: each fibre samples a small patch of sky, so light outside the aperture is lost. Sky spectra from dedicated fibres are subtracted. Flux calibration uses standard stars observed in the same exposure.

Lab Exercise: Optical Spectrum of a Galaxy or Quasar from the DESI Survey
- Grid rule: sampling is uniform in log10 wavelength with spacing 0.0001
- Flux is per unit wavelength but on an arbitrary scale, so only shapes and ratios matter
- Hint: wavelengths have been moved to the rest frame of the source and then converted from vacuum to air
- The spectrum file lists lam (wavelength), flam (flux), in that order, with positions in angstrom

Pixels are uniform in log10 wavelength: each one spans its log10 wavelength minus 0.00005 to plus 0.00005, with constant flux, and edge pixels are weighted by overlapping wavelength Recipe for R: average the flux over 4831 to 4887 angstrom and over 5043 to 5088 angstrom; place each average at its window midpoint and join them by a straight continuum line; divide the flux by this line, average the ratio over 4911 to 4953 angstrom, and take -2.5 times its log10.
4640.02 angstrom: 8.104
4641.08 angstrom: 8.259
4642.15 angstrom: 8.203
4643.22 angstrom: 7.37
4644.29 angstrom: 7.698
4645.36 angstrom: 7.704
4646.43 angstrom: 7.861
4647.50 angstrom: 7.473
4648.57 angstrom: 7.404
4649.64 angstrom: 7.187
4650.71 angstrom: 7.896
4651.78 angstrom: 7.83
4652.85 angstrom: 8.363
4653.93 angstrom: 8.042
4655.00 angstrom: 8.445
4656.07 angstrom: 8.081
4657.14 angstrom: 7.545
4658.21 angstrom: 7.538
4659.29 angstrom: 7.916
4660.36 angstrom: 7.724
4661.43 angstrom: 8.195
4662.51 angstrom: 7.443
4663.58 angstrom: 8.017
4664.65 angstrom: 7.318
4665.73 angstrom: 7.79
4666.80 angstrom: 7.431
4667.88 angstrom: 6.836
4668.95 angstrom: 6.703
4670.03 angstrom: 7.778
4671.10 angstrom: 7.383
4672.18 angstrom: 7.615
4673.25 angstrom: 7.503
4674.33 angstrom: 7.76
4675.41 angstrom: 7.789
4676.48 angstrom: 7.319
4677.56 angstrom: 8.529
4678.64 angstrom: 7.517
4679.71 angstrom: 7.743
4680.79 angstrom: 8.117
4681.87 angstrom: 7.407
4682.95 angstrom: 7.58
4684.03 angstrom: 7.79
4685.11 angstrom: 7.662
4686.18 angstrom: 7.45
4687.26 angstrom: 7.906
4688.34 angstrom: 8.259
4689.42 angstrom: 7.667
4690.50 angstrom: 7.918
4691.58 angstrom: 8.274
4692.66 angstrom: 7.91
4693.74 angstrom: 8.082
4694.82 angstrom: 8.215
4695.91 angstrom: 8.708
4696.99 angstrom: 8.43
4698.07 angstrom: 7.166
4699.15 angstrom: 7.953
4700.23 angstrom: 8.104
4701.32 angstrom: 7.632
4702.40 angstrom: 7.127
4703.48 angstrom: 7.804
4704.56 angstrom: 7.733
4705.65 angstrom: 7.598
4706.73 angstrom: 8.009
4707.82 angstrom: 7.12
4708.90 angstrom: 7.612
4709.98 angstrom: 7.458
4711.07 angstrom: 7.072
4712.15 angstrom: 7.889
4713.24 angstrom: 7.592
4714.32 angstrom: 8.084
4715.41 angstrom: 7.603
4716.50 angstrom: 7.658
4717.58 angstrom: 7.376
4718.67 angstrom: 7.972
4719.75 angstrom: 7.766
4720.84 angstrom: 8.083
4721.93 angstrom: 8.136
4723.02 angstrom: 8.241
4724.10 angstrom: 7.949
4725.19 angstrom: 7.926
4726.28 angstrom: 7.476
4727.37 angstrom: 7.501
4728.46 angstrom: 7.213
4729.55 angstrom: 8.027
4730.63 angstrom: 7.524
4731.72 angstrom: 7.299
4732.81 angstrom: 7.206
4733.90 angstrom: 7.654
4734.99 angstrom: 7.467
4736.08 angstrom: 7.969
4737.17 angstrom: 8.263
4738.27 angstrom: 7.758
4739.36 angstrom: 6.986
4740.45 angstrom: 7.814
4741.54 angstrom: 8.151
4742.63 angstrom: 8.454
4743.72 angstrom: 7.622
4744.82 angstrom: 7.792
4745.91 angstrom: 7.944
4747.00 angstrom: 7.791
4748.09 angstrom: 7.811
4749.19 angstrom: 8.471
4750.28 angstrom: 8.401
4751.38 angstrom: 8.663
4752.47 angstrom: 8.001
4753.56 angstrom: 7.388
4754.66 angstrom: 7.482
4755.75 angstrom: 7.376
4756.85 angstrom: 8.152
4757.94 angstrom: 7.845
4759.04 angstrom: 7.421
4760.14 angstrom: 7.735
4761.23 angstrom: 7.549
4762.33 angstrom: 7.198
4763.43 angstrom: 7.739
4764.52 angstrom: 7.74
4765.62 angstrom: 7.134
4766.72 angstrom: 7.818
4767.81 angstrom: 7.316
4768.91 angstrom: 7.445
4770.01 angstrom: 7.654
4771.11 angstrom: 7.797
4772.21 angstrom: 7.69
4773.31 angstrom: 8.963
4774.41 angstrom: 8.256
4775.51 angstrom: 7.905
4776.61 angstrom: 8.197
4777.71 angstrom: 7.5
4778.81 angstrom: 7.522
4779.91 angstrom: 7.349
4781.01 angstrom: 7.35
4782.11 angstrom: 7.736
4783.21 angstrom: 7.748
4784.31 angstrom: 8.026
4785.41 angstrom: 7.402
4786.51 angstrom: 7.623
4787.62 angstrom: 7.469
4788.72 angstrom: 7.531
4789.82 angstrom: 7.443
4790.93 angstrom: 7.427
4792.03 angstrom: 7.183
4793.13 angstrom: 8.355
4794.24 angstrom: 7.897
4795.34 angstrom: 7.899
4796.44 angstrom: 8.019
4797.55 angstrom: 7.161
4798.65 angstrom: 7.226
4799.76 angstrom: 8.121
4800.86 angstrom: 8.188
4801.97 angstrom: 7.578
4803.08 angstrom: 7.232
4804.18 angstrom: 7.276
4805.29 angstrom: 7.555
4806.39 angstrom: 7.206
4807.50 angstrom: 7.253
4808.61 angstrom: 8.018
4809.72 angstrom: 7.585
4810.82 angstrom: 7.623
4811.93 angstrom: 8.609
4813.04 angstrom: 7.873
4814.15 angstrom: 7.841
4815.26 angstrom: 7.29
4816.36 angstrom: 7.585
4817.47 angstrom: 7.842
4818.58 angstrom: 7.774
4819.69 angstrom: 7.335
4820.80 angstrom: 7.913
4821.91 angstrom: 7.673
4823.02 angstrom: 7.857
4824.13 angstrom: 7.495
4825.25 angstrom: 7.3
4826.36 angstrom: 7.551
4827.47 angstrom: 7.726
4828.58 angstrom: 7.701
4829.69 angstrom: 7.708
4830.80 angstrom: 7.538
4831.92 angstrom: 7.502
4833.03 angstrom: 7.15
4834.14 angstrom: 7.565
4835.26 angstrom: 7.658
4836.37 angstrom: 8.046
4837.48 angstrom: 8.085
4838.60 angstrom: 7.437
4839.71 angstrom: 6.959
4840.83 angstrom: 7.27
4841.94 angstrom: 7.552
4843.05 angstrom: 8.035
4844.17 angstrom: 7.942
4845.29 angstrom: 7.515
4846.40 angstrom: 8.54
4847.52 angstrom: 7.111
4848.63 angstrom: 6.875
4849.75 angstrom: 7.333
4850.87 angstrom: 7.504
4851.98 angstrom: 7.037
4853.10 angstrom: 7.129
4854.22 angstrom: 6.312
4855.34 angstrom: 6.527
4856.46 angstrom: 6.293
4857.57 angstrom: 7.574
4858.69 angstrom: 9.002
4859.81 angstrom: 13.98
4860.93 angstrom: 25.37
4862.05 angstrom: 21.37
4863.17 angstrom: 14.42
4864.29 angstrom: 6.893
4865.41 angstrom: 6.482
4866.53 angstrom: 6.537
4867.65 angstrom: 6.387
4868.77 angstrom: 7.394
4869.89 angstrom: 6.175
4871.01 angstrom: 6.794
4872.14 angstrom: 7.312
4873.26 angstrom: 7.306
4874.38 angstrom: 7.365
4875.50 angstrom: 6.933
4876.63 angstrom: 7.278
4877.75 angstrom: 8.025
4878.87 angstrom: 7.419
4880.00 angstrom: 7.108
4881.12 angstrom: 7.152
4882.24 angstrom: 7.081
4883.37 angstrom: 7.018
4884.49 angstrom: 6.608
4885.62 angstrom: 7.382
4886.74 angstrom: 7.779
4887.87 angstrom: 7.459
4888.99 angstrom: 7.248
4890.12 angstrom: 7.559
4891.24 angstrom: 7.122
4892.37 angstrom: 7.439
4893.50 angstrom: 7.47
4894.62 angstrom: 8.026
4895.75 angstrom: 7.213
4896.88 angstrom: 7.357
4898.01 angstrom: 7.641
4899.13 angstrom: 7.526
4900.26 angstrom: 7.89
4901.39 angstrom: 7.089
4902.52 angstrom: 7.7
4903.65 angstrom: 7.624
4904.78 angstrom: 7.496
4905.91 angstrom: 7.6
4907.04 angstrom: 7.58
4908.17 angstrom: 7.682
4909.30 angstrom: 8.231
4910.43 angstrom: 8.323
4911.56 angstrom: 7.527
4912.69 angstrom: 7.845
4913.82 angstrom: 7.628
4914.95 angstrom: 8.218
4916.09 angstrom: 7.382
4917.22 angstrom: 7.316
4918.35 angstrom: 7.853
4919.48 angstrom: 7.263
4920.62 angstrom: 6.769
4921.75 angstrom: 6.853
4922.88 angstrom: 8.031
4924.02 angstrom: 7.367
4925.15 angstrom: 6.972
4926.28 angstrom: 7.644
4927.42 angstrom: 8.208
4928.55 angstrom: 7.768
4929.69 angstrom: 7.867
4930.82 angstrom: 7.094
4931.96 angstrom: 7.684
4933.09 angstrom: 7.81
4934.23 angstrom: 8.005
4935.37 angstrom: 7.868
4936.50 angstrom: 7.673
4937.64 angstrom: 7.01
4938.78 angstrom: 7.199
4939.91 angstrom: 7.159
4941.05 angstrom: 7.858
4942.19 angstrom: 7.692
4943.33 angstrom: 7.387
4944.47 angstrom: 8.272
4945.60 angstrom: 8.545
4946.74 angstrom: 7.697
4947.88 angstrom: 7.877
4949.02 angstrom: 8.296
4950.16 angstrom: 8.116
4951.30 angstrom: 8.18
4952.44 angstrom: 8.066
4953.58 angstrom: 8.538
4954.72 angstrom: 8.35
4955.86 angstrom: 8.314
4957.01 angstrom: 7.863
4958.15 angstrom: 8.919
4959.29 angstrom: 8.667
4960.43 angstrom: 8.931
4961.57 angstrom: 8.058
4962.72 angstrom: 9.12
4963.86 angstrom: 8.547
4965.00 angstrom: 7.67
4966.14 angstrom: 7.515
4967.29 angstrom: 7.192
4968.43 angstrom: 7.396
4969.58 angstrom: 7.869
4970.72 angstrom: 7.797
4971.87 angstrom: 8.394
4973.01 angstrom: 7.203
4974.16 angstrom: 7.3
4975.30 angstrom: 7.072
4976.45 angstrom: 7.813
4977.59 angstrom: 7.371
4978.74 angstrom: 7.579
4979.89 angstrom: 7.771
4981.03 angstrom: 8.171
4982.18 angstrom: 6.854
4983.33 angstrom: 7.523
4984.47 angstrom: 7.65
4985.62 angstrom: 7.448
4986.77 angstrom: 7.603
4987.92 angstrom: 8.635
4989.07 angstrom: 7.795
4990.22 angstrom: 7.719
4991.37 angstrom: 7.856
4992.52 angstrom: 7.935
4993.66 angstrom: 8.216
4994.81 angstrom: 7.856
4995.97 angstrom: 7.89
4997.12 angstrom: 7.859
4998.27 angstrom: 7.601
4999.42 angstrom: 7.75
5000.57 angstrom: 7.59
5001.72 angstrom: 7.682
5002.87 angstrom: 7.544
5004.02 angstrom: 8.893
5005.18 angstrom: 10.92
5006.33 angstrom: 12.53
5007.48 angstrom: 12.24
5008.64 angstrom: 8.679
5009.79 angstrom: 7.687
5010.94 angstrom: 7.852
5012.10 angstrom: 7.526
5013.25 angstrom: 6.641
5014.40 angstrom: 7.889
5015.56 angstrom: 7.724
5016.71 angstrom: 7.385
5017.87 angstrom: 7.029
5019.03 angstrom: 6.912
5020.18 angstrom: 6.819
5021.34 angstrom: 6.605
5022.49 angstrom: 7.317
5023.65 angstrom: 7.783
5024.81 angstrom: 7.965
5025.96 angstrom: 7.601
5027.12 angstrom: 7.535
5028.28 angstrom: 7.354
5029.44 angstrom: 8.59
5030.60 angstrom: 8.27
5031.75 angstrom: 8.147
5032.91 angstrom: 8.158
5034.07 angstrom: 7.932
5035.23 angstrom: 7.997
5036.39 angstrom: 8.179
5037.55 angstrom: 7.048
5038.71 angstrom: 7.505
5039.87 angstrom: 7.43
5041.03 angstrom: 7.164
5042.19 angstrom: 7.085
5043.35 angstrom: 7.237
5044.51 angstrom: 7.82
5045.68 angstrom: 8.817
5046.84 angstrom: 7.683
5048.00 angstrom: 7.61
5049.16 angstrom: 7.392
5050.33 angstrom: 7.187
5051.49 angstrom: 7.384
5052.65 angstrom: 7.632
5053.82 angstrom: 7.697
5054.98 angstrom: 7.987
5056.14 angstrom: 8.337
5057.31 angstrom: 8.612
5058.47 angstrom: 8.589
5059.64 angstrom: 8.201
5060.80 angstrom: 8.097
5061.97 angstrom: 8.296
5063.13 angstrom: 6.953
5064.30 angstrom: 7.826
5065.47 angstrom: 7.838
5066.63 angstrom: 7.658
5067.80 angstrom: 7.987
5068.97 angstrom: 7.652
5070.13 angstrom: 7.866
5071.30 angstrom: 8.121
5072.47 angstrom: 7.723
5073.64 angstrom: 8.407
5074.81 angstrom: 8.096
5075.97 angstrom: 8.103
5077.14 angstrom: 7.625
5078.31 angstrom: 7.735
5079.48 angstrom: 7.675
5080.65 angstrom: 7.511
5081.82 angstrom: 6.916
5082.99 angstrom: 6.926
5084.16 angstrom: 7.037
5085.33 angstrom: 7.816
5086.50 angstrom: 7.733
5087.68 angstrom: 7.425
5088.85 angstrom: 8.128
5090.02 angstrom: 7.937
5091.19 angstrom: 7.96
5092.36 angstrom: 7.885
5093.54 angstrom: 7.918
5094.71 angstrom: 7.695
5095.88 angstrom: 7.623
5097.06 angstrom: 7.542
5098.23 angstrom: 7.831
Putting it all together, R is 0.05 mag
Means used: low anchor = 8.19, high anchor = 7.78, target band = 7.68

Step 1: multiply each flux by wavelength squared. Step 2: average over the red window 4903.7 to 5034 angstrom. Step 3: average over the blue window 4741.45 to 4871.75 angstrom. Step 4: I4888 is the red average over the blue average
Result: 1.05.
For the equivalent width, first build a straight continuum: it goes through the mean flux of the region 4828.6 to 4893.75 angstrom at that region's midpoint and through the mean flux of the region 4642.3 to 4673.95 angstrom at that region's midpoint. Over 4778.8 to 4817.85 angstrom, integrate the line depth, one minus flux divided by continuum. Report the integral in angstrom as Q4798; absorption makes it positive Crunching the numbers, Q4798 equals 1.55 angstrom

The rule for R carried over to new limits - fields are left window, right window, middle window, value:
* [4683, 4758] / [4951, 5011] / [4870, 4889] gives 0.11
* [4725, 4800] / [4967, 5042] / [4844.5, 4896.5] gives -0.06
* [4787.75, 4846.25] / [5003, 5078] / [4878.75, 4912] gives 0.04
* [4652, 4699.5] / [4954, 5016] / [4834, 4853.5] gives 0.06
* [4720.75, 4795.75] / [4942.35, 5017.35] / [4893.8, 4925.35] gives 0.05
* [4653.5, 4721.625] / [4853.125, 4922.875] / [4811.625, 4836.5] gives 0.04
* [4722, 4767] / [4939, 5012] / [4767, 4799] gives 0.02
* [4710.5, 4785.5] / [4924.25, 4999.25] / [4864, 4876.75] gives 0.14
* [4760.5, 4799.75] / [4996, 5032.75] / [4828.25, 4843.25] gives 0.03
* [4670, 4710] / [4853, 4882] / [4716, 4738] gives 0.04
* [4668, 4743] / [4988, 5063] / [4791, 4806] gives 0.02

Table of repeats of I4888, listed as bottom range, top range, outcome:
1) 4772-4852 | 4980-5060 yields 1.12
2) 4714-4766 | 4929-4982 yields 1.11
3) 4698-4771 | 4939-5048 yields 1.14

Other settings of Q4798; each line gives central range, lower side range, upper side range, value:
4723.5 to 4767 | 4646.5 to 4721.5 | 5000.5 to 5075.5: 0.17 angstrom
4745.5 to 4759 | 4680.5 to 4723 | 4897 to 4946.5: -0.29 angstrom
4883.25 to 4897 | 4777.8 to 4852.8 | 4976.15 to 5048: 0.62 angstrom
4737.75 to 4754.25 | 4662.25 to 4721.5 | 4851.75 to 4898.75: -0.10 angstrom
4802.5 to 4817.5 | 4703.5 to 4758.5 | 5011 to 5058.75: 0.22 angstrom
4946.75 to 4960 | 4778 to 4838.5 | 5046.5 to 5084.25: -0.95 angstrom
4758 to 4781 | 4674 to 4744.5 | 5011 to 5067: 0.18 angstrom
